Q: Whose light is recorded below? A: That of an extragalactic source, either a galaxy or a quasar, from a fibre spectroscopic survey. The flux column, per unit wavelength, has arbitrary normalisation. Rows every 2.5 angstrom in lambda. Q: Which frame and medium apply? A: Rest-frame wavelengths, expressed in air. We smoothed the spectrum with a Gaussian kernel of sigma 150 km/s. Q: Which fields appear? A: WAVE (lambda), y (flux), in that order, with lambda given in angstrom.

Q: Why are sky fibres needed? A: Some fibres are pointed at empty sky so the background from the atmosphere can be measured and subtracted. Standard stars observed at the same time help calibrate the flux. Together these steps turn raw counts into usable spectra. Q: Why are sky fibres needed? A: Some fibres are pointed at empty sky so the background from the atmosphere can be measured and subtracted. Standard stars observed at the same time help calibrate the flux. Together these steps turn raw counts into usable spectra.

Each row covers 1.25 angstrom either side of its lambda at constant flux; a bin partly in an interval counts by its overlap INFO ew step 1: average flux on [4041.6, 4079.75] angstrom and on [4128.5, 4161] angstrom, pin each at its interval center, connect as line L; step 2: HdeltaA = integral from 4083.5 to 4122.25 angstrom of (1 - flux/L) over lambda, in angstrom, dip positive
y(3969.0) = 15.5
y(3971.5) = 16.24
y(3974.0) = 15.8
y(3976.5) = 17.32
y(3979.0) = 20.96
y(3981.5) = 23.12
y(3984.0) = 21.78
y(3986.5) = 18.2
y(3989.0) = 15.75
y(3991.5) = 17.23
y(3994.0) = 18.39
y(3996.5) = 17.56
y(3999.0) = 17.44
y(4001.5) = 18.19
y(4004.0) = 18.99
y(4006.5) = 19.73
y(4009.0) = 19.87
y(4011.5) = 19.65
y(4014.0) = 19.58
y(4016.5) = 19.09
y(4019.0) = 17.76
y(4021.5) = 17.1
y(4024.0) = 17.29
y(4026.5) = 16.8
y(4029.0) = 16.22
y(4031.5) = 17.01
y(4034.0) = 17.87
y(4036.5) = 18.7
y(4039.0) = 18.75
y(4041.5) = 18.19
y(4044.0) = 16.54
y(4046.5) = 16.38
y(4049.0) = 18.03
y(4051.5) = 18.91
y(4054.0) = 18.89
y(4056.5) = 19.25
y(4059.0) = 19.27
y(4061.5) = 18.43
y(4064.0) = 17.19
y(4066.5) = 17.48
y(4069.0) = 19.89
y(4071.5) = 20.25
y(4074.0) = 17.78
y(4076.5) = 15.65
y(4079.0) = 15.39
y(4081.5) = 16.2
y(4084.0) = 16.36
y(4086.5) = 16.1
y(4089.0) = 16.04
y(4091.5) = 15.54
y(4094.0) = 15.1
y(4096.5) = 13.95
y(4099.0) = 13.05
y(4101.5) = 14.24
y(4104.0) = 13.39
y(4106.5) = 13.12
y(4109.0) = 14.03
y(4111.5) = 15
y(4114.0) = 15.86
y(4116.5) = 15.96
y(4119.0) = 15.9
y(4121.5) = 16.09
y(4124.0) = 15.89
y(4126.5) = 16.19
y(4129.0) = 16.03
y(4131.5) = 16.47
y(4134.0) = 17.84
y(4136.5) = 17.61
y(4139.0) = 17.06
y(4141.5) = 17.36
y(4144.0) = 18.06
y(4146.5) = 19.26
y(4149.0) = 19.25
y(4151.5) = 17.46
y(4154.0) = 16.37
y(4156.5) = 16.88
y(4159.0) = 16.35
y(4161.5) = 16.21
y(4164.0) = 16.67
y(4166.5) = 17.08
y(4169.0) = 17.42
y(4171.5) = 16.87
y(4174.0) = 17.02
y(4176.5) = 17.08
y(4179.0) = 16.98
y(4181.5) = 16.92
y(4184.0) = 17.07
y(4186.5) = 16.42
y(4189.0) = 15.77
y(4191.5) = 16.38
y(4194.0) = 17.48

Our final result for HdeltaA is 6.0 angstrom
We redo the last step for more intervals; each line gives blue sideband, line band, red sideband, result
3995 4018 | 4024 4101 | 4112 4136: 2.2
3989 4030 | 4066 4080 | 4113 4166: -0.2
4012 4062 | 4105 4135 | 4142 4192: 3.0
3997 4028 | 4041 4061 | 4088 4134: -1.2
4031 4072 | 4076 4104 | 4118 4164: 4.1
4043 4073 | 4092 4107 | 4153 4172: 3.2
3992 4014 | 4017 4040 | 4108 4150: 1.0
